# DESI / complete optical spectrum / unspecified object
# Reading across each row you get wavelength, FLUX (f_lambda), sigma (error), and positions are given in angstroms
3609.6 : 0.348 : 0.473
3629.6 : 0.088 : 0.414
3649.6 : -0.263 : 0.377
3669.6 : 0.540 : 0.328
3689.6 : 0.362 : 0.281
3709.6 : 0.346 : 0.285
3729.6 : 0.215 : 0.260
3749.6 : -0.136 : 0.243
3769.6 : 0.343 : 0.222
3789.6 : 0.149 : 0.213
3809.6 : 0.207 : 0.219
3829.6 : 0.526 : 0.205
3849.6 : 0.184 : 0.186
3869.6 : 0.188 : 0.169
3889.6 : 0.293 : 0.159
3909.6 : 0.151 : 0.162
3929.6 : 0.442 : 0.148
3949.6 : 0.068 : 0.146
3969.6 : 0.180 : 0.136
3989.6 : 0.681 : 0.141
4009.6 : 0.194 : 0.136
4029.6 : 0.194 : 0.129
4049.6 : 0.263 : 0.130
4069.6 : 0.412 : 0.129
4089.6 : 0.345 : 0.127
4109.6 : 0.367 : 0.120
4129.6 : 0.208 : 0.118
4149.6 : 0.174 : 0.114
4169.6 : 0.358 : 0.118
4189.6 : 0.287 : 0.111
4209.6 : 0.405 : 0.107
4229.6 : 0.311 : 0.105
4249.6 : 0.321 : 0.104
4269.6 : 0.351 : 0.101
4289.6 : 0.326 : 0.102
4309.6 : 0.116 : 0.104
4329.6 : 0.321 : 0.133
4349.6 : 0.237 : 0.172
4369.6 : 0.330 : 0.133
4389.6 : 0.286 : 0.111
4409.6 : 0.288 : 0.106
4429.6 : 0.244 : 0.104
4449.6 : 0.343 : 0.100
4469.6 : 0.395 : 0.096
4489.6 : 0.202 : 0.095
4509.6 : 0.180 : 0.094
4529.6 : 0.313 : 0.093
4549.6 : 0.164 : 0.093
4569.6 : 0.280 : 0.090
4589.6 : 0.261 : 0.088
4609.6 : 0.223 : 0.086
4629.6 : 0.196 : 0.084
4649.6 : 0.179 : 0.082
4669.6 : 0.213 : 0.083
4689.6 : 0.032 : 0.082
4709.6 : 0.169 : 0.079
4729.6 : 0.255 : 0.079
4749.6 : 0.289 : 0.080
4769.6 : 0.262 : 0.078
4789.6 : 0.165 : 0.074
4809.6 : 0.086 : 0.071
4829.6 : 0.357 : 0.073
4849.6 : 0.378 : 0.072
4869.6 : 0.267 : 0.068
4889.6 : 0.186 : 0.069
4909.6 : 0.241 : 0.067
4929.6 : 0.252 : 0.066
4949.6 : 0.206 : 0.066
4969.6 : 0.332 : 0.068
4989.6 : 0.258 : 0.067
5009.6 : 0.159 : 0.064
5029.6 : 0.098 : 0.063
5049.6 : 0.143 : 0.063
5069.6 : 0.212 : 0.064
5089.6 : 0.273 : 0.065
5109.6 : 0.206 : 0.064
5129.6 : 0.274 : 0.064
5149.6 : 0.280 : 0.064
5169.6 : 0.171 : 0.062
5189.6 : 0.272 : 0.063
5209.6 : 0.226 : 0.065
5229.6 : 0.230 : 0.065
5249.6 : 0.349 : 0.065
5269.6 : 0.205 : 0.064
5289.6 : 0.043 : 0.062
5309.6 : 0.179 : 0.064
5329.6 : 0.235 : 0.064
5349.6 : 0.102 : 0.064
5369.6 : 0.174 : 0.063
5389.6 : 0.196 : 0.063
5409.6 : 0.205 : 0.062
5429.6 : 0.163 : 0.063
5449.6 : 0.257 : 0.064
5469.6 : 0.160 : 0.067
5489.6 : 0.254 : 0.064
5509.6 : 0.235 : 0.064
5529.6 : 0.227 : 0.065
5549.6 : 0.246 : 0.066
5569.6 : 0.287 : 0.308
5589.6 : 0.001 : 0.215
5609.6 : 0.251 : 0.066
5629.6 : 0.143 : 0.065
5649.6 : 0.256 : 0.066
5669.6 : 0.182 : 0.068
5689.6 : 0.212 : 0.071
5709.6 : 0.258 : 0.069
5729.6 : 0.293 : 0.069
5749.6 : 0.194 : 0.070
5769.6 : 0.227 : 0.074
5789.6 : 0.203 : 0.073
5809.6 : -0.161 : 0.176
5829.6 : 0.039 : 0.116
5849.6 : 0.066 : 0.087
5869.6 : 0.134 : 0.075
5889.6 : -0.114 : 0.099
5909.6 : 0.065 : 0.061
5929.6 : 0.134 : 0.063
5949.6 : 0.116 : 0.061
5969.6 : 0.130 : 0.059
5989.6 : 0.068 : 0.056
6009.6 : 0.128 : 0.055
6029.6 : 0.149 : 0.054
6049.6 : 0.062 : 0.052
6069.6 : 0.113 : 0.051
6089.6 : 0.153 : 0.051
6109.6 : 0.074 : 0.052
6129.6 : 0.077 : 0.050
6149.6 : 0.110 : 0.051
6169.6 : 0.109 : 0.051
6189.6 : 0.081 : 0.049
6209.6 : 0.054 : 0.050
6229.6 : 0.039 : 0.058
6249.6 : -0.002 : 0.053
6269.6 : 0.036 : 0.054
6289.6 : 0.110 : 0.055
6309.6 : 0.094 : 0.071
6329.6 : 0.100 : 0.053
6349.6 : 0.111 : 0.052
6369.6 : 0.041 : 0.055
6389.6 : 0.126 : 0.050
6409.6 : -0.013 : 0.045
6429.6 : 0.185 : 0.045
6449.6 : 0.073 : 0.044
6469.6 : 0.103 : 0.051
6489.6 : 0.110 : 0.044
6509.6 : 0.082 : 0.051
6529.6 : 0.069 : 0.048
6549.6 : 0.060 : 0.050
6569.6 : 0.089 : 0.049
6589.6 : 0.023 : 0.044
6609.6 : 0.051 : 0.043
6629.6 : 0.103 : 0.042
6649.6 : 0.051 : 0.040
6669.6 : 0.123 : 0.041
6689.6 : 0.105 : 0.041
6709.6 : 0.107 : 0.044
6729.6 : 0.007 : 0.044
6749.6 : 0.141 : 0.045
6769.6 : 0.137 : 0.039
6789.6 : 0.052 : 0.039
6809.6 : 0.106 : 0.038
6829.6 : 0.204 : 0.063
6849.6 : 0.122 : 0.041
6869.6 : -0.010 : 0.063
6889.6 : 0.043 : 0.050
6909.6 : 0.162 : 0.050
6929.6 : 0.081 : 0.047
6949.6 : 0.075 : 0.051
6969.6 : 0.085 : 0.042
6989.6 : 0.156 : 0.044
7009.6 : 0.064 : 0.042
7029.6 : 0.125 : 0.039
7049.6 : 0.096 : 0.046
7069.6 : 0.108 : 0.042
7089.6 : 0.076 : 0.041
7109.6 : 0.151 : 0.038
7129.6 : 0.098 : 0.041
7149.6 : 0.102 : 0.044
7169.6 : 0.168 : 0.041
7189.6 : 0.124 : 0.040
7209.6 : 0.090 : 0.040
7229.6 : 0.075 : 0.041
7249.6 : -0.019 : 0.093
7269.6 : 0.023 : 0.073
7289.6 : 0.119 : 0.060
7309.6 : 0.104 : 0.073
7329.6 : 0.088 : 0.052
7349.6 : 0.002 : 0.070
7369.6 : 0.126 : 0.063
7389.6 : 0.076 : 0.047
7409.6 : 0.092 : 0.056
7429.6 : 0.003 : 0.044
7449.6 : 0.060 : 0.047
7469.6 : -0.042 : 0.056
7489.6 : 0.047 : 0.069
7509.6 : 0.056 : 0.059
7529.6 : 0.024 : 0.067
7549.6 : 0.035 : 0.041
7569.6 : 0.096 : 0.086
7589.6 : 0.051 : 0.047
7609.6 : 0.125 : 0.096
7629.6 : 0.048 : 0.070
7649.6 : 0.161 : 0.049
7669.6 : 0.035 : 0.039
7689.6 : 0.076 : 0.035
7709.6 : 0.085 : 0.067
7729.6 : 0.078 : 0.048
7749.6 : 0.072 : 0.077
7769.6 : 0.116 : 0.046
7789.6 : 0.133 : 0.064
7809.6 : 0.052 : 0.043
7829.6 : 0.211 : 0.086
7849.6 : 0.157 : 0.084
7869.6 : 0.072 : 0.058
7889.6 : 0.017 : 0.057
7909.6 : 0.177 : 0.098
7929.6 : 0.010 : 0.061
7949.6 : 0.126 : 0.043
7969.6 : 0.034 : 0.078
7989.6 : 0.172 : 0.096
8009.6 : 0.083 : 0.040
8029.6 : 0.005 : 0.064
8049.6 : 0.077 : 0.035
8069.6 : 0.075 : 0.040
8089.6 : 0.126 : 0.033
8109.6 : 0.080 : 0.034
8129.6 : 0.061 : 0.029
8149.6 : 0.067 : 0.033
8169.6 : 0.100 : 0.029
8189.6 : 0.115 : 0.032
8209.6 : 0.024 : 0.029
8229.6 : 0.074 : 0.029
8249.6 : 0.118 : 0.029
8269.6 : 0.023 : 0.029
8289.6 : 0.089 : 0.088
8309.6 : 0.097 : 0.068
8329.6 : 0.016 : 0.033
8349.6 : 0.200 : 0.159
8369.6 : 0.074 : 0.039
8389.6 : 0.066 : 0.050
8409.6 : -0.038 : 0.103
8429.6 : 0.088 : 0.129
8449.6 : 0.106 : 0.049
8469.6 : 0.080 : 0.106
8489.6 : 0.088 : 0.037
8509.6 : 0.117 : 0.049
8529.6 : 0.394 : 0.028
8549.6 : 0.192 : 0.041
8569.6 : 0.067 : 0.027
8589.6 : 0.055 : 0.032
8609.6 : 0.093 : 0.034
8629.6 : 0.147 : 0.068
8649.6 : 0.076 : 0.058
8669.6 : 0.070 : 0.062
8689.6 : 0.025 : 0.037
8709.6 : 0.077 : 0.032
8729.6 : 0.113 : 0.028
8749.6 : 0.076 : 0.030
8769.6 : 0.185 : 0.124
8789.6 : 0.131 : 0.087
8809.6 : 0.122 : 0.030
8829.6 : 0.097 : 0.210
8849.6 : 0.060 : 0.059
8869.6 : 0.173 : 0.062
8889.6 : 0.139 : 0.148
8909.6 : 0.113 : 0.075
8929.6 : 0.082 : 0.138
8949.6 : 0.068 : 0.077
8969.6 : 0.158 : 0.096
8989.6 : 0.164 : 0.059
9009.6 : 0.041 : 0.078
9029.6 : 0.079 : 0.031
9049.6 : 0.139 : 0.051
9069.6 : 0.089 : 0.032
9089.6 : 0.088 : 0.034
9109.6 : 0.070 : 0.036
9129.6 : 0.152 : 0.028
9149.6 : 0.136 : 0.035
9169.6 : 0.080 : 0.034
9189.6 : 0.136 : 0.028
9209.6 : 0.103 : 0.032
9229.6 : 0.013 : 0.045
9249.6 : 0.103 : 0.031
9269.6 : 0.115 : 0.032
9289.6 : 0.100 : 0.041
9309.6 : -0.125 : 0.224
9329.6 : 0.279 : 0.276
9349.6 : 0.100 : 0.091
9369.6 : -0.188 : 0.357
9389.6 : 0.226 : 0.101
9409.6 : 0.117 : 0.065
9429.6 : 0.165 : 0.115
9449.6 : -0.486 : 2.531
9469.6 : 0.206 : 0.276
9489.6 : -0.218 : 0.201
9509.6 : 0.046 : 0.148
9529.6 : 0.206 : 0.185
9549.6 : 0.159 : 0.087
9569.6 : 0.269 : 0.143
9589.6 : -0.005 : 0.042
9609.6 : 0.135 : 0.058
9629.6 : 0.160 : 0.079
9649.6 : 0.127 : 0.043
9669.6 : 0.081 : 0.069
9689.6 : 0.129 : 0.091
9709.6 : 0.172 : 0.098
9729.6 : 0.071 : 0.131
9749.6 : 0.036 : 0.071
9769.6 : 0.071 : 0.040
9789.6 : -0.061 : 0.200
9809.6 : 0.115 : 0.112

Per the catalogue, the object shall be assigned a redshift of 1.29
